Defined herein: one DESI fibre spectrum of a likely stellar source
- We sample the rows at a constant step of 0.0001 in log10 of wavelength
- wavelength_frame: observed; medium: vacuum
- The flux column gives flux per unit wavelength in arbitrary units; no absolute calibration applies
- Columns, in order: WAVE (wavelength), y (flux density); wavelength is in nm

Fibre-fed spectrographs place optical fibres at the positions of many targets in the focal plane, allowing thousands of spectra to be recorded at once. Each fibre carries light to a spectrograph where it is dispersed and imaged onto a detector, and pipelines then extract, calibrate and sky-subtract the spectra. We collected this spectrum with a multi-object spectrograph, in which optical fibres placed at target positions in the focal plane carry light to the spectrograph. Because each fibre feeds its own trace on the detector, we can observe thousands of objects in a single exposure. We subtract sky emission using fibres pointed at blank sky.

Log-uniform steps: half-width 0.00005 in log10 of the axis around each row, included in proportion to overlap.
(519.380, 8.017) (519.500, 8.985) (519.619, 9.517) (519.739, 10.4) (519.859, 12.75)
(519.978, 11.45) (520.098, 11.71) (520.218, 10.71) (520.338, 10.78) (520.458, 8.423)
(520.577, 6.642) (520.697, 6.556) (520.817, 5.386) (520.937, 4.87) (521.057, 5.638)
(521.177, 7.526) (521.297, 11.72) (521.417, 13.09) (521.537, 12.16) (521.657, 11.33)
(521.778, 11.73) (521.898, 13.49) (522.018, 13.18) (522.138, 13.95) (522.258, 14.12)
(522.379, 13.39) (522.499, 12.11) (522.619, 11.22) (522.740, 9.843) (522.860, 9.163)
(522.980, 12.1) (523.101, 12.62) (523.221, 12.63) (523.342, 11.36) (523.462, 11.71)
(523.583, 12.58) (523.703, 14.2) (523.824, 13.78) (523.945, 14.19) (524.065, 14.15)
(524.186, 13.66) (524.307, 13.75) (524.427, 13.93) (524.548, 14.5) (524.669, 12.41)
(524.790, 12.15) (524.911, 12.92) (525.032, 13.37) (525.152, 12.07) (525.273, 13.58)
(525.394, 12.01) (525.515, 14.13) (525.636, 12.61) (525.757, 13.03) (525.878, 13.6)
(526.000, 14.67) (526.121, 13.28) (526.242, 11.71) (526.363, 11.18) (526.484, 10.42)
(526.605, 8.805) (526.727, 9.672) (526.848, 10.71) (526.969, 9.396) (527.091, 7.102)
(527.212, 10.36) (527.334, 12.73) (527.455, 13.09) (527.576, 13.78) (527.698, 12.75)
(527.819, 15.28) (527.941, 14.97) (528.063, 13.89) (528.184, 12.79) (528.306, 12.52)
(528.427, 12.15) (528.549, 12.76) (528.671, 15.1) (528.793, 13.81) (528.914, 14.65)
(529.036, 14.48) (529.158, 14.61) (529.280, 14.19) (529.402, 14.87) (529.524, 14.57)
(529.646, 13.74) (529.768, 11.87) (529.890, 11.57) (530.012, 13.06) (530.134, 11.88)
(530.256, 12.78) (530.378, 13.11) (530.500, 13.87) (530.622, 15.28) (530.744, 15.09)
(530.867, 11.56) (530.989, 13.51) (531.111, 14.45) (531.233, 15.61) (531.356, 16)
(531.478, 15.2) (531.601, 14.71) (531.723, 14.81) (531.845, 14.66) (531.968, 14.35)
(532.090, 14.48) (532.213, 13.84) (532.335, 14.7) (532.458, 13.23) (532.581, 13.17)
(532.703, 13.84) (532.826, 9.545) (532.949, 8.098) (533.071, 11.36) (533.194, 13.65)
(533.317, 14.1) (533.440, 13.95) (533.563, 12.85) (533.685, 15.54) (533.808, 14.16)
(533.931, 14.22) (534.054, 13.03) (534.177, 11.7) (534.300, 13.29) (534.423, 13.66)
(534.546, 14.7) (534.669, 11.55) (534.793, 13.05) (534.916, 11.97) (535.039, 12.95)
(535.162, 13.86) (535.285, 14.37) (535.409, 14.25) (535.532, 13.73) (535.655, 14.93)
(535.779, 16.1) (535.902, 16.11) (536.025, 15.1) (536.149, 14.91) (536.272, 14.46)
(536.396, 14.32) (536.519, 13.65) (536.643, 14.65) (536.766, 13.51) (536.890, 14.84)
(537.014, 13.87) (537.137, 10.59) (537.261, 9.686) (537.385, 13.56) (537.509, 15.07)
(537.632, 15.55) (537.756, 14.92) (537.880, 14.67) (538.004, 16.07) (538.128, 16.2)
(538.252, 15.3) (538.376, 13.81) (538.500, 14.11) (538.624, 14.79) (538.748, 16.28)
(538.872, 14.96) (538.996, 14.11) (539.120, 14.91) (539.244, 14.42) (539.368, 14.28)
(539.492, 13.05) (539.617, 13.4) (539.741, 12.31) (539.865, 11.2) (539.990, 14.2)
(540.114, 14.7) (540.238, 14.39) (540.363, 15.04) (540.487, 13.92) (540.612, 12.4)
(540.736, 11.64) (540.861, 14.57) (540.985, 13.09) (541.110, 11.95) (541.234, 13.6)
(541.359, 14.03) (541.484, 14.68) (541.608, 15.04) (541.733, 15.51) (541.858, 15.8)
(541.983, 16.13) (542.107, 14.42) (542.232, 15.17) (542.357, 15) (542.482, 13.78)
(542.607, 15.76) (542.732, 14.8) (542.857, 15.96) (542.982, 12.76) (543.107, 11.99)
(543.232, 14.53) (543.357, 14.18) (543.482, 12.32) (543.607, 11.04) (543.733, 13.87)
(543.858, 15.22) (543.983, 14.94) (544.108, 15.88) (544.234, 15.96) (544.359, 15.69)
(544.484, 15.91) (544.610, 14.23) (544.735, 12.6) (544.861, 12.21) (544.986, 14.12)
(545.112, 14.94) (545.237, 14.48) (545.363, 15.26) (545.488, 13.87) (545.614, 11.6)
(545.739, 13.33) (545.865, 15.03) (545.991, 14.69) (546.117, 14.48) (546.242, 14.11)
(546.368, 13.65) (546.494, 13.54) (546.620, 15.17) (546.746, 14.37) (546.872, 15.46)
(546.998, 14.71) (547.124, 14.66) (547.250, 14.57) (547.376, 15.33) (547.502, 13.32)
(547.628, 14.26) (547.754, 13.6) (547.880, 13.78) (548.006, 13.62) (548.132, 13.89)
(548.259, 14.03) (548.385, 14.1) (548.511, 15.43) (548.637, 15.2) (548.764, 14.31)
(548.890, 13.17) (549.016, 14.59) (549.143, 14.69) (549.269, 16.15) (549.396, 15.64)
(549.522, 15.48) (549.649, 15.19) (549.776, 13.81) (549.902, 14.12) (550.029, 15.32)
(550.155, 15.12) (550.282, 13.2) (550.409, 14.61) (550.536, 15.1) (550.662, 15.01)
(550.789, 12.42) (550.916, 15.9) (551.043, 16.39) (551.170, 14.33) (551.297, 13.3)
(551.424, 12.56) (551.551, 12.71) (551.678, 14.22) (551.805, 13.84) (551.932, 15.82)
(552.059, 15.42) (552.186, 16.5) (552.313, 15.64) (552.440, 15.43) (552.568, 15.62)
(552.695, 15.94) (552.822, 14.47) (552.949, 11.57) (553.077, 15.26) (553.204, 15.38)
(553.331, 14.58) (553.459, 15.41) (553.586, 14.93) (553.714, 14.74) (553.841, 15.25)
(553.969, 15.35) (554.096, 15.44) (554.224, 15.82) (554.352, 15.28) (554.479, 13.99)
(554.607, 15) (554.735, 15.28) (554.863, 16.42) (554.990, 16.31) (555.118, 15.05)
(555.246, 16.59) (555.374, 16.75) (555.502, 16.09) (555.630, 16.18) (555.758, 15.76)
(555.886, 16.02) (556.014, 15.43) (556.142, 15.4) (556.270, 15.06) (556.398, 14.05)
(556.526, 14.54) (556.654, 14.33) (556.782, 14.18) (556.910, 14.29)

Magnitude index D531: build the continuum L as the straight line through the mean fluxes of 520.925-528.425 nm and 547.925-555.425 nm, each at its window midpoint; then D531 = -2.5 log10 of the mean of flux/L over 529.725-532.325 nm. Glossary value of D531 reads -0.09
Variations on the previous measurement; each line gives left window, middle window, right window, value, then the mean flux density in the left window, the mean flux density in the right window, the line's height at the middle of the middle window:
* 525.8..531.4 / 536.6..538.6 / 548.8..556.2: -0.03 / 13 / 15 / 13.7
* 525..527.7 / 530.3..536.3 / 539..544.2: -0.08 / 11.9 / 14.1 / 12.9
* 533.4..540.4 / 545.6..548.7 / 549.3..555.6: 0.03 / 14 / 15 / 14.7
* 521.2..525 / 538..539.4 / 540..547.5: -0.08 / 12.6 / 14.3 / 13.9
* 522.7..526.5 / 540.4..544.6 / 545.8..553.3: -0.02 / 12.8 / 14.6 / 14.1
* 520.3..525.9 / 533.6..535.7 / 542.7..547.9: -0.04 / 11.8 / 14.2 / 13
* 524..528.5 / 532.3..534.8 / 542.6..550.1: 0.02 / 12.5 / 14.3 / 13.2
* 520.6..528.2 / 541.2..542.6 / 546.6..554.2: -0.08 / 11.9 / 14.7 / 13.8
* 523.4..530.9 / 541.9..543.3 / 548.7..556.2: -0.03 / 12.9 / 15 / 14.2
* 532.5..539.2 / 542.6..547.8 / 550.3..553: 0.00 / 13.8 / 14.6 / 14.3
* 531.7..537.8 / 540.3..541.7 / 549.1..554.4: 0.03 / 13.6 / 14.8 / 14.1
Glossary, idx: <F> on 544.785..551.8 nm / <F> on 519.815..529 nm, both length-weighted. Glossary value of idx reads 1.20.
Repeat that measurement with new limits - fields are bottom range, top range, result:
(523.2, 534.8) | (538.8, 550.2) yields 1.09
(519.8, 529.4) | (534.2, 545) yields 1.17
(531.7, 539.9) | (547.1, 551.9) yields 1.04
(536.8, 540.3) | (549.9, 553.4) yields 1.04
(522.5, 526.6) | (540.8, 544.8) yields 1.14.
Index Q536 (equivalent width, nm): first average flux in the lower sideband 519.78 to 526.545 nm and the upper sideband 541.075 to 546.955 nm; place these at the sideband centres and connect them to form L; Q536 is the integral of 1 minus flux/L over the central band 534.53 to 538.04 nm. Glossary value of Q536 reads -0.16 nm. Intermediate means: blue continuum 11.8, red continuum 14.3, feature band 14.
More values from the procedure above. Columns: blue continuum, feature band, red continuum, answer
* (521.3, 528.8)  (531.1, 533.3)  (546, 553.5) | -0.09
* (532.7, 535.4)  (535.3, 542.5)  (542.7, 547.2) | -0.39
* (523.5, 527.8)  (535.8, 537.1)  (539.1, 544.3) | -0.09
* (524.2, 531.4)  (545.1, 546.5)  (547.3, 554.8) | 0.02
